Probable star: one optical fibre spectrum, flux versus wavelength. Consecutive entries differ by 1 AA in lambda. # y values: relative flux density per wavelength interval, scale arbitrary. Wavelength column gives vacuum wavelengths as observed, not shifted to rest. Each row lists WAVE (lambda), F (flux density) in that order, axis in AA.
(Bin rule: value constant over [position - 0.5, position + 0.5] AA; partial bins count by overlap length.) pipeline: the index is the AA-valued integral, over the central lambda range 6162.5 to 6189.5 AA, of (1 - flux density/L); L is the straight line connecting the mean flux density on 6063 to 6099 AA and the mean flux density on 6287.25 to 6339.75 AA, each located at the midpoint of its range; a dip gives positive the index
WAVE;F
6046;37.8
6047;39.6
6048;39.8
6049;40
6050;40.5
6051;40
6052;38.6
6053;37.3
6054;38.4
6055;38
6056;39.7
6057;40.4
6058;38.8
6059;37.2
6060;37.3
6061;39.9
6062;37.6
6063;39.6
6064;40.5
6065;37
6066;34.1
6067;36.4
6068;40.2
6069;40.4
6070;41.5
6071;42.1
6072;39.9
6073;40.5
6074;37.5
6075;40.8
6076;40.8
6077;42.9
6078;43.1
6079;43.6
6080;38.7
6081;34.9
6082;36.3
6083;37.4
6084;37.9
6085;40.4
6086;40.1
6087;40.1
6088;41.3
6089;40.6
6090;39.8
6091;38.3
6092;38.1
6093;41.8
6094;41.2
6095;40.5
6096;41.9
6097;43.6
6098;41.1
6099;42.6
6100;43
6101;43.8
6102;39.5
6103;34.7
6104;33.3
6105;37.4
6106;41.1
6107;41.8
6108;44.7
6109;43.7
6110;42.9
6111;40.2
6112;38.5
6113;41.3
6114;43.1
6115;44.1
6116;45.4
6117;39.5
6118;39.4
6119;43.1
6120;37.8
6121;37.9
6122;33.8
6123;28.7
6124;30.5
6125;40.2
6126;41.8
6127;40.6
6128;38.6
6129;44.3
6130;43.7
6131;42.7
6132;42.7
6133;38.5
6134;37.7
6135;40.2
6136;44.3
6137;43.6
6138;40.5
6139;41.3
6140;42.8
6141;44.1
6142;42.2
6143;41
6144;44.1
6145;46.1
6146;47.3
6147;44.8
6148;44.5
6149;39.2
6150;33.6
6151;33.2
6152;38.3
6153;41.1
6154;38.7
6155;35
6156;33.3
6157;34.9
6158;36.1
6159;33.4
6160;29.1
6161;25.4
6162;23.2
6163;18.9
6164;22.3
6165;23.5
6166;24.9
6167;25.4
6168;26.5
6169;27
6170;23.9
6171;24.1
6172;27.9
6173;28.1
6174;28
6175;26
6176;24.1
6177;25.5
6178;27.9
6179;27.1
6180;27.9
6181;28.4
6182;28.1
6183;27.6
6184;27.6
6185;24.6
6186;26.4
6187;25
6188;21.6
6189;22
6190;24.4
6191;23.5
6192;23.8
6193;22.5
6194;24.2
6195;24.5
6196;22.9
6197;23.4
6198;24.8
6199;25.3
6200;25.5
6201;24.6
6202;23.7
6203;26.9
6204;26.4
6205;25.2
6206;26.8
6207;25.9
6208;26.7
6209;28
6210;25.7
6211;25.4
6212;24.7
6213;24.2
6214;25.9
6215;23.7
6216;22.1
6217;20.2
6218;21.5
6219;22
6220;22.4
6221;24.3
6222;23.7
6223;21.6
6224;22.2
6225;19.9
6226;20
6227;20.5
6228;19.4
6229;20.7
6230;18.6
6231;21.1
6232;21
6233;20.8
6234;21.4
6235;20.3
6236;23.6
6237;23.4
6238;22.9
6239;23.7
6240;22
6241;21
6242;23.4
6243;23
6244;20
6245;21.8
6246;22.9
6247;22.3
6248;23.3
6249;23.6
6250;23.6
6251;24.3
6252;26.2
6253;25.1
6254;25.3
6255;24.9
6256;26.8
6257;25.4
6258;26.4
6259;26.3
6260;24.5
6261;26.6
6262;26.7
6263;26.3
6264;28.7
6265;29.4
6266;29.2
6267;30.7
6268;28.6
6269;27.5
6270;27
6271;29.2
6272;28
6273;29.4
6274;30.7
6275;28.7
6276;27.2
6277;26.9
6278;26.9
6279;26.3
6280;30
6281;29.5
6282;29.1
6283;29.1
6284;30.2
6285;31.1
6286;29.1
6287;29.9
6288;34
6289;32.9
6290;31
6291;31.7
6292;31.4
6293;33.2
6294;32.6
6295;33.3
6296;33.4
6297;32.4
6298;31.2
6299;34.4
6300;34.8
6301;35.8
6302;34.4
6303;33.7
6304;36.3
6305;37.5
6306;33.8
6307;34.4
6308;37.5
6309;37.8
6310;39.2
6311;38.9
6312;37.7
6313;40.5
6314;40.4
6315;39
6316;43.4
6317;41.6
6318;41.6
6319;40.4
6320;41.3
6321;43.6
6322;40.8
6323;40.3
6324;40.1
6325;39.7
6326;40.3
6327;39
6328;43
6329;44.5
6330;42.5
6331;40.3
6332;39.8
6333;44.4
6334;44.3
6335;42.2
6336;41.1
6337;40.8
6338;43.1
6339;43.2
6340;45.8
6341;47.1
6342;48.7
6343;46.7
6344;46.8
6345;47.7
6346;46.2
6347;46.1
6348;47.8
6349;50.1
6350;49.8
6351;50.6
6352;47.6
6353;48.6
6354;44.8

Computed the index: 9.4 AA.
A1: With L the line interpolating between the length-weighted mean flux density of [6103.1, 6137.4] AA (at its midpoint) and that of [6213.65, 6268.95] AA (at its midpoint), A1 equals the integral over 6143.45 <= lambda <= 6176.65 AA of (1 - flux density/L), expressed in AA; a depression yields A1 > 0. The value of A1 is 2.9 AA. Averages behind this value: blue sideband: 40.1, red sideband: 23.6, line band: 31.9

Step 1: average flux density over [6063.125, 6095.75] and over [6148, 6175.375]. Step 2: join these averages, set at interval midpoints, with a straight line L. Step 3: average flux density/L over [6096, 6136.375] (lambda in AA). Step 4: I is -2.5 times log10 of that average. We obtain -0.14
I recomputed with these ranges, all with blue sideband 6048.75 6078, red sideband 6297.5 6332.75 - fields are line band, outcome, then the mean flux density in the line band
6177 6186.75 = 0.397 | 27.1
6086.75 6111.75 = -0.039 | 40.7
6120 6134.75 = 0.014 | 38.7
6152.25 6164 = 0.237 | 31.5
